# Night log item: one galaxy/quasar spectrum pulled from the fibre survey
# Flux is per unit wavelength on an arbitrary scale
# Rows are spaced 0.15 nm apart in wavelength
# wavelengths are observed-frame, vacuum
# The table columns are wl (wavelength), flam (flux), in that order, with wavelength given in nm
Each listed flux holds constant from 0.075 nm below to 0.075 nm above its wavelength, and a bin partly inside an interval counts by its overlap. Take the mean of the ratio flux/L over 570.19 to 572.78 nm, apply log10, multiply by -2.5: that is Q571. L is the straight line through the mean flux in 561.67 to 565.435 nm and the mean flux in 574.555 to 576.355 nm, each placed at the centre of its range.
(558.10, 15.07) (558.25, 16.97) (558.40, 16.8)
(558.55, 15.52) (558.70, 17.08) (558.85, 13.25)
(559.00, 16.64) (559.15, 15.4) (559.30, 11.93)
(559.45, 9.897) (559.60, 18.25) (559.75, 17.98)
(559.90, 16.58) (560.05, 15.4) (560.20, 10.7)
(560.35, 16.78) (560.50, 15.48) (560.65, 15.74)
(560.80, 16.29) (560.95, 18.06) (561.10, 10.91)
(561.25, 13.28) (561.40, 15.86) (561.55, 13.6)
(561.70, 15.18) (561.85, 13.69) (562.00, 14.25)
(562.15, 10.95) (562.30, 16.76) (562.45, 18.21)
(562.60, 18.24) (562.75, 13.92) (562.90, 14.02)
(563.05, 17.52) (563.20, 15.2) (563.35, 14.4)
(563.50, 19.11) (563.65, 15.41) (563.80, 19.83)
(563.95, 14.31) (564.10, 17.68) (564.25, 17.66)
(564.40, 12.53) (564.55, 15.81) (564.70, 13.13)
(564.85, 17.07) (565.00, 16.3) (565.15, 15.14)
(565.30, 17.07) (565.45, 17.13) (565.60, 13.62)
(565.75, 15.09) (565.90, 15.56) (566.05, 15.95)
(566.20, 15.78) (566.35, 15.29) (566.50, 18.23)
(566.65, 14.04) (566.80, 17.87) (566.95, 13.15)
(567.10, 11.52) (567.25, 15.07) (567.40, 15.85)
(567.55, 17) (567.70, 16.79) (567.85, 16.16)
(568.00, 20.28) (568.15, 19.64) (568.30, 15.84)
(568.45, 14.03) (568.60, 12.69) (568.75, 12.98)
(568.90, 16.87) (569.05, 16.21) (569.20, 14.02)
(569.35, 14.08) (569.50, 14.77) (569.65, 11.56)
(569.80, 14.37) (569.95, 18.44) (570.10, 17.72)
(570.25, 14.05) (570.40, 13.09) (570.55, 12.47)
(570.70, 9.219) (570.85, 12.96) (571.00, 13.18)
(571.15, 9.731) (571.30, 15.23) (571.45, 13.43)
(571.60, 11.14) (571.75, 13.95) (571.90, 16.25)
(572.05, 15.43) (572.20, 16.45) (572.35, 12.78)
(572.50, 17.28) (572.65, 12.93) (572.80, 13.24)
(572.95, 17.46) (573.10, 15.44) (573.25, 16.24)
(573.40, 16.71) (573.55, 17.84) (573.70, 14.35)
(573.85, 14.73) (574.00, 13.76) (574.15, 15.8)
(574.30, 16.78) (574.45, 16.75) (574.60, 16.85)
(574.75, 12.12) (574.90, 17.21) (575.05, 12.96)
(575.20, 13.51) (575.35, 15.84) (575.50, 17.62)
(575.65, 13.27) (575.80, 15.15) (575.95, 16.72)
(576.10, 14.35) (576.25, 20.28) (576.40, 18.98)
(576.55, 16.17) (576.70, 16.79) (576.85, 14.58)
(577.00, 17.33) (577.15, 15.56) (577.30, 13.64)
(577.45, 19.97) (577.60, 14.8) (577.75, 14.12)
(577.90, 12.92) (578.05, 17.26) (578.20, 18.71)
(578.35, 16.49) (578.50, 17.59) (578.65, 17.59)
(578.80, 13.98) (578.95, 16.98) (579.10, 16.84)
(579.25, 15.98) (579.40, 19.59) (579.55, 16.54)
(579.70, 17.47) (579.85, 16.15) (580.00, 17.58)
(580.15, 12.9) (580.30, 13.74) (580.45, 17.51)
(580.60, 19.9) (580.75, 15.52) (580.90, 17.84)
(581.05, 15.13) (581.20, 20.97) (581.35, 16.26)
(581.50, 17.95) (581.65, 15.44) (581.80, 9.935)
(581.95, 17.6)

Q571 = 0.158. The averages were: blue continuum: 15.8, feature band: 13.5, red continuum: 15.5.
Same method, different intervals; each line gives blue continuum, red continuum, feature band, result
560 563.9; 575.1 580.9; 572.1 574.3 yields 0.04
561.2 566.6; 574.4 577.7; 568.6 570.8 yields 0.11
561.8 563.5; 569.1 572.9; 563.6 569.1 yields -0.07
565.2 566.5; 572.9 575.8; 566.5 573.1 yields 0.07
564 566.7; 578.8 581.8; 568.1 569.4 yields 0.06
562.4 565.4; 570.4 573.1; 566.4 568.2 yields -0.08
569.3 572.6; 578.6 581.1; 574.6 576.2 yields 0.02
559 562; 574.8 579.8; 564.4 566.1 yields -0.02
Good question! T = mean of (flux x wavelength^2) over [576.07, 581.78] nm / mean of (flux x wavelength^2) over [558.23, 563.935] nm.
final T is 1.15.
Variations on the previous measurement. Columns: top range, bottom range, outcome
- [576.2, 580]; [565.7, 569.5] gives 1.11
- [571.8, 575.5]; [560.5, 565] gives 1.03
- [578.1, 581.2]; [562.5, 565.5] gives 1.10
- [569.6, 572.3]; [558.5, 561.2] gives 0.95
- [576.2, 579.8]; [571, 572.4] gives 1.23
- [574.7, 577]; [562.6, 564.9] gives 1.04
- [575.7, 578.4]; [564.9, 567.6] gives 1.09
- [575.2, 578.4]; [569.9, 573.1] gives 1.17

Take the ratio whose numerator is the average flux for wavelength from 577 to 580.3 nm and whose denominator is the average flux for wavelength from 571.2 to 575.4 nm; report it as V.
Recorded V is 1.1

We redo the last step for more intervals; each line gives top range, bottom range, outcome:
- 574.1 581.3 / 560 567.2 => 1.06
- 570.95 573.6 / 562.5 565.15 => 0.92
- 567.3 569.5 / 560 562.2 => 1.10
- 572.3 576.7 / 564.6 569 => 1.00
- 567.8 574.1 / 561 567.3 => 0.96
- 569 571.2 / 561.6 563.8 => 0.88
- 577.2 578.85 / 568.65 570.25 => 1.07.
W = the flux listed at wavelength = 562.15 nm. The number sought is 10.95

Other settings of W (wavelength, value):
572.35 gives 12.78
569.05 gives 16.21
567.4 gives 15.85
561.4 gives 15.86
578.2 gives 18.71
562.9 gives 14.02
